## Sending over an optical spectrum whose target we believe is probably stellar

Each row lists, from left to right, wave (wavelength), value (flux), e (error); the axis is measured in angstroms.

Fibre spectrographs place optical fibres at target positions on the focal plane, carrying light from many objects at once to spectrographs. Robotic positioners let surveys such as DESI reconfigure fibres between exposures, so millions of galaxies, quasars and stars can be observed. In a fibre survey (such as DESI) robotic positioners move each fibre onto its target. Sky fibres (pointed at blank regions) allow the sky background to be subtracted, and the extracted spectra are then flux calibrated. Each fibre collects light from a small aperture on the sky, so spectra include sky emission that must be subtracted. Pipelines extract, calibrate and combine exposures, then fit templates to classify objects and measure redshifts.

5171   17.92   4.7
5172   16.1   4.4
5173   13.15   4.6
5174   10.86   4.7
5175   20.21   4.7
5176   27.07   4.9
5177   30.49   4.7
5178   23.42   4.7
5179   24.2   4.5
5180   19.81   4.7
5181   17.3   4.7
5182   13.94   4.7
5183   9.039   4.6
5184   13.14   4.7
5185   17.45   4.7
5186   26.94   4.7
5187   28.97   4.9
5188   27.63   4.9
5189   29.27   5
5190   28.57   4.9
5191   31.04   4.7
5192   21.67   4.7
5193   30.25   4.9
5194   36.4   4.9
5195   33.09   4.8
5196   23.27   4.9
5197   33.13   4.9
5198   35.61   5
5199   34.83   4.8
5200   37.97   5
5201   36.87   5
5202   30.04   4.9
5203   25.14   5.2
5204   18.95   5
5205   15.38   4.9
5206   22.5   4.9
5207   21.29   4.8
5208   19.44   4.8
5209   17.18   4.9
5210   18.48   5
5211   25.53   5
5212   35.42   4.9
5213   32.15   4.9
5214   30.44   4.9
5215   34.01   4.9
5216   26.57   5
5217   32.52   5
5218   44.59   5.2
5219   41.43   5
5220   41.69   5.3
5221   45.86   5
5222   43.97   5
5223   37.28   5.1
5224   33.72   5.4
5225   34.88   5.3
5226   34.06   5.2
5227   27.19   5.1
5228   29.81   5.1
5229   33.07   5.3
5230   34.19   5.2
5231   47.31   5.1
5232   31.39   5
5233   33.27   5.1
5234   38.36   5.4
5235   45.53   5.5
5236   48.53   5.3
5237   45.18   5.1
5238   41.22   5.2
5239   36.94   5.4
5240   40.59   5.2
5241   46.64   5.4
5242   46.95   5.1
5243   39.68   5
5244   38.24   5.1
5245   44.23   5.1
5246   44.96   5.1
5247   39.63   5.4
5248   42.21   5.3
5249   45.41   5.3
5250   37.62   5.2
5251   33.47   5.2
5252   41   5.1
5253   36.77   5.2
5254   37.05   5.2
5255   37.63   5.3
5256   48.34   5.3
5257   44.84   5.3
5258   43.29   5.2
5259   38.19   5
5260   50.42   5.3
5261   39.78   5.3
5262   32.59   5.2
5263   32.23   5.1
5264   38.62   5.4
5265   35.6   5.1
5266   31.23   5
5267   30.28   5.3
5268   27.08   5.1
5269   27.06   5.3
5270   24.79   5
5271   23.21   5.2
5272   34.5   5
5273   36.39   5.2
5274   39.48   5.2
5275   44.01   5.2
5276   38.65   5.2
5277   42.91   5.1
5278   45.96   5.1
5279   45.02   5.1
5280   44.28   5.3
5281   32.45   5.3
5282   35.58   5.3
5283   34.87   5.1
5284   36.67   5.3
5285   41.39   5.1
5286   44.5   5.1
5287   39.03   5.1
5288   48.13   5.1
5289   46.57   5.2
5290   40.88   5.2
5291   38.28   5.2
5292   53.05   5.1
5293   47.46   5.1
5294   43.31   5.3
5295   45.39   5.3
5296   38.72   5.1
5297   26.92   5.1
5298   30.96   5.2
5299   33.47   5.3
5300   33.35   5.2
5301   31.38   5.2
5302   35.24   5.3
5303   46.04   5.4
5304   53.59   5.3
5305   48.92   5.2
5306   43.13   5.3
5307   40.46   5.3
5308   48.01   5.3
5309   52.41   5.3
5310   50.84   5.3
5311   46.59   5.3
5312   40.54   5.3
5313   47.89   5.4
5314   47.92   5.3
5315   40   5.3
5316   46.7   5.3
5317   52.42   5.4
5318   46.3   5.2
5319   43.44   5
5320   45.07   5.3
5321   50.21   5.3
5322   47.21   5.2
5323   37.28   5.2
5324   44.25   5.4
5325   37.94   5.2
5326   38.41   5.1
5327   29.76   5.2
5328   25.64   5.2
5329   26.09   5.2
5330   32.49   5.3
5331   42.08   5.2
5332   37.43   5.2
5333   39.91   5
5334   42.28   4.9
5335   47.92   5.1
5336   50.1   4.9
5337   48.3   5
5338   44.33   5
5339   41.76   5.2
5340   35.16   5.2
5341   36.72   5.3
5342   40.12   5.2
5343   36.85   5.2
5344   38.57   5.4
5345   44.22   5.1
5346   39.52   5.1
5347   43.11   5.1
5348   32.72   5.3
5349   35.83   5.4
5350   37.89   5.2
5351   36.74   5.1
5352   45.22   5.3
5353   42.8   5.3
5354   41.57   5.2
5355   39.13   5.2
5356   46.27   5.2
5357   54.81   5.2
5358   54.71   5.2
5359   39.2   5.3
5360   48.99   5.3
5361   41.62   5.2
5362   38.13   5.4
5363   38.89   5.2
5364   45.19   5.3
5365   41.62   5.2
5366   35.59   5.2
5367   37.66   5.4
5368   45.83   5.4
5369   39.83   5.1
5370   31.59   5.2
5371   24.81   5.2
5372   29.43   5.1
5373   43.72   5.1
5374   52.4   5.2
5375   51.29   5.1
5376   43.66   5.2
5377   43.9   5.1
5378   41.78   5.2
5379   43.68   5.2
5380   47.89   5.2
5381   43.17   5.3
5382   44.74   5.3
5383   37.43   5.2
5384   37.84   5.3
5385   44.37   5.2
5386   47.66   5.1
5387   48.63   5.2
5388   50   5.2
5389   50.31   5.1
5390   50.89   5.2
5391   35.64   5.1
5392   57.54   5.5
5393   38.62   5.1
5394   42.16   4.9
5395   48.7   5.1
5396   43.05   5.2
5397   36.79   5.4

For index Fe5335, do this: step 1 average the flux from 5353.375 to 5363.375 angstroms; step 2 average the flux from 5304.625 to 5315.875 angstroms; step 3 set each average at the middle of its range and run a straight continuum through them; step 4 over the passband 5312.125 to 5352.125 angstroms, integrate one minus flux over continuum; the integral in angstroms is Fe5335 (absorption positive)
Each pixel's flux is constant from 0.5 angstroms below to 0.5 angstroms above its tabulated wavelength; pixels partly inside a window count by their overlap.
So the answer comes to 3.94 angstroms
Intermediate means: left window 46.1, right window 44.4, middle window 40.9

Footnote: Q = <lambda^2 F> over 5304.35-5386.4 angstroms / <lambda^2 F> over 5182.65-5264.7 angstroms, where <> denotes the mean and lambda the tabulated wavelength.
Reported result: 1.3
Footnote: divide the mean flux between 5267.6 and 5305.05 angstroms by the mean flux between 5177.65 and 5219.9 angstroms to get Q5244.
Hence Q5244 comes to 1.4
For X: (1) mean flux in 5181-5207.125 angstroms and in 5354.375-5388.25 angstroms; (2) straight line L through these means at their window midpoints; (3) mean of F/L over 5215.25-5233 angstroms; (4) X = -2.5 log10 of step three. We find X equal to -0.25 mag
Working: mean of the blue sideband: 26.1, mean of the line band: 36.3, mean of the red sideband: 42.8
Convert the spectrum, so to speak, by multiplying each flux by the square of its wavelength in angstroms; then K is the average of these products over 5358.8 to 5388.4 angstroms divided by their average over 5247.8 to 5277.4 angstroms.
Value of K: 1.2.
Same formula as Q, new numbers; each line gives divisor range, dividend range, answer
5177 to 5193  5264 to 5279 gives 1.59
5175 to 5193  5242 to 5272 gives 1.67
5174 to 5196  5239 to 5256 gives 1.75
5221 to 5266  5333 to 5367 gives 1.11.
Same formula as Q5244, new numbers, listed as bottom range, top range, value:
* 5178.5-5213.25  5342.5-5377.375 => 1.62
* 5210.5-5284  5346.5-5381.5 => 1.10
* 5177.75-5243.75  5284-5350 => 1.33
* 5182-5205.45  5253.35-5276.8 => 1.35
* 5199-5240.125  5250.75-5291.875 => 1.15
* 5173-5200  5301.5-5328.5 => 1.76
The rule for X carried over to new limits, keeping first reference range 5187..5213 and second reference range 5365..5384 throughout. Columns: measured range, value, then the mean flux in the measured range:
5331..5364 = -0.08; 42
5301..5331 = -0.17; 42.7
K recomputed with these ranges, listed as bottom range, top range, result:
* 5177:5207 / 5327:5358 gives 1.66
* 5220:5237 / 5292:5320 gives 1.18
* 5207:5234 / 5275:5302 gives 1.24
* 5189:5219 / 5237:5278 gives 1.36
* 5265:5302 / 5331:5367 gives 1.14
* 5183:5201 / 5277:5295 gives 1.54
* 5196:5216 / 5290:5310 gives 1.58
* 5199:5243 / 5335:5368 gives 1.29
